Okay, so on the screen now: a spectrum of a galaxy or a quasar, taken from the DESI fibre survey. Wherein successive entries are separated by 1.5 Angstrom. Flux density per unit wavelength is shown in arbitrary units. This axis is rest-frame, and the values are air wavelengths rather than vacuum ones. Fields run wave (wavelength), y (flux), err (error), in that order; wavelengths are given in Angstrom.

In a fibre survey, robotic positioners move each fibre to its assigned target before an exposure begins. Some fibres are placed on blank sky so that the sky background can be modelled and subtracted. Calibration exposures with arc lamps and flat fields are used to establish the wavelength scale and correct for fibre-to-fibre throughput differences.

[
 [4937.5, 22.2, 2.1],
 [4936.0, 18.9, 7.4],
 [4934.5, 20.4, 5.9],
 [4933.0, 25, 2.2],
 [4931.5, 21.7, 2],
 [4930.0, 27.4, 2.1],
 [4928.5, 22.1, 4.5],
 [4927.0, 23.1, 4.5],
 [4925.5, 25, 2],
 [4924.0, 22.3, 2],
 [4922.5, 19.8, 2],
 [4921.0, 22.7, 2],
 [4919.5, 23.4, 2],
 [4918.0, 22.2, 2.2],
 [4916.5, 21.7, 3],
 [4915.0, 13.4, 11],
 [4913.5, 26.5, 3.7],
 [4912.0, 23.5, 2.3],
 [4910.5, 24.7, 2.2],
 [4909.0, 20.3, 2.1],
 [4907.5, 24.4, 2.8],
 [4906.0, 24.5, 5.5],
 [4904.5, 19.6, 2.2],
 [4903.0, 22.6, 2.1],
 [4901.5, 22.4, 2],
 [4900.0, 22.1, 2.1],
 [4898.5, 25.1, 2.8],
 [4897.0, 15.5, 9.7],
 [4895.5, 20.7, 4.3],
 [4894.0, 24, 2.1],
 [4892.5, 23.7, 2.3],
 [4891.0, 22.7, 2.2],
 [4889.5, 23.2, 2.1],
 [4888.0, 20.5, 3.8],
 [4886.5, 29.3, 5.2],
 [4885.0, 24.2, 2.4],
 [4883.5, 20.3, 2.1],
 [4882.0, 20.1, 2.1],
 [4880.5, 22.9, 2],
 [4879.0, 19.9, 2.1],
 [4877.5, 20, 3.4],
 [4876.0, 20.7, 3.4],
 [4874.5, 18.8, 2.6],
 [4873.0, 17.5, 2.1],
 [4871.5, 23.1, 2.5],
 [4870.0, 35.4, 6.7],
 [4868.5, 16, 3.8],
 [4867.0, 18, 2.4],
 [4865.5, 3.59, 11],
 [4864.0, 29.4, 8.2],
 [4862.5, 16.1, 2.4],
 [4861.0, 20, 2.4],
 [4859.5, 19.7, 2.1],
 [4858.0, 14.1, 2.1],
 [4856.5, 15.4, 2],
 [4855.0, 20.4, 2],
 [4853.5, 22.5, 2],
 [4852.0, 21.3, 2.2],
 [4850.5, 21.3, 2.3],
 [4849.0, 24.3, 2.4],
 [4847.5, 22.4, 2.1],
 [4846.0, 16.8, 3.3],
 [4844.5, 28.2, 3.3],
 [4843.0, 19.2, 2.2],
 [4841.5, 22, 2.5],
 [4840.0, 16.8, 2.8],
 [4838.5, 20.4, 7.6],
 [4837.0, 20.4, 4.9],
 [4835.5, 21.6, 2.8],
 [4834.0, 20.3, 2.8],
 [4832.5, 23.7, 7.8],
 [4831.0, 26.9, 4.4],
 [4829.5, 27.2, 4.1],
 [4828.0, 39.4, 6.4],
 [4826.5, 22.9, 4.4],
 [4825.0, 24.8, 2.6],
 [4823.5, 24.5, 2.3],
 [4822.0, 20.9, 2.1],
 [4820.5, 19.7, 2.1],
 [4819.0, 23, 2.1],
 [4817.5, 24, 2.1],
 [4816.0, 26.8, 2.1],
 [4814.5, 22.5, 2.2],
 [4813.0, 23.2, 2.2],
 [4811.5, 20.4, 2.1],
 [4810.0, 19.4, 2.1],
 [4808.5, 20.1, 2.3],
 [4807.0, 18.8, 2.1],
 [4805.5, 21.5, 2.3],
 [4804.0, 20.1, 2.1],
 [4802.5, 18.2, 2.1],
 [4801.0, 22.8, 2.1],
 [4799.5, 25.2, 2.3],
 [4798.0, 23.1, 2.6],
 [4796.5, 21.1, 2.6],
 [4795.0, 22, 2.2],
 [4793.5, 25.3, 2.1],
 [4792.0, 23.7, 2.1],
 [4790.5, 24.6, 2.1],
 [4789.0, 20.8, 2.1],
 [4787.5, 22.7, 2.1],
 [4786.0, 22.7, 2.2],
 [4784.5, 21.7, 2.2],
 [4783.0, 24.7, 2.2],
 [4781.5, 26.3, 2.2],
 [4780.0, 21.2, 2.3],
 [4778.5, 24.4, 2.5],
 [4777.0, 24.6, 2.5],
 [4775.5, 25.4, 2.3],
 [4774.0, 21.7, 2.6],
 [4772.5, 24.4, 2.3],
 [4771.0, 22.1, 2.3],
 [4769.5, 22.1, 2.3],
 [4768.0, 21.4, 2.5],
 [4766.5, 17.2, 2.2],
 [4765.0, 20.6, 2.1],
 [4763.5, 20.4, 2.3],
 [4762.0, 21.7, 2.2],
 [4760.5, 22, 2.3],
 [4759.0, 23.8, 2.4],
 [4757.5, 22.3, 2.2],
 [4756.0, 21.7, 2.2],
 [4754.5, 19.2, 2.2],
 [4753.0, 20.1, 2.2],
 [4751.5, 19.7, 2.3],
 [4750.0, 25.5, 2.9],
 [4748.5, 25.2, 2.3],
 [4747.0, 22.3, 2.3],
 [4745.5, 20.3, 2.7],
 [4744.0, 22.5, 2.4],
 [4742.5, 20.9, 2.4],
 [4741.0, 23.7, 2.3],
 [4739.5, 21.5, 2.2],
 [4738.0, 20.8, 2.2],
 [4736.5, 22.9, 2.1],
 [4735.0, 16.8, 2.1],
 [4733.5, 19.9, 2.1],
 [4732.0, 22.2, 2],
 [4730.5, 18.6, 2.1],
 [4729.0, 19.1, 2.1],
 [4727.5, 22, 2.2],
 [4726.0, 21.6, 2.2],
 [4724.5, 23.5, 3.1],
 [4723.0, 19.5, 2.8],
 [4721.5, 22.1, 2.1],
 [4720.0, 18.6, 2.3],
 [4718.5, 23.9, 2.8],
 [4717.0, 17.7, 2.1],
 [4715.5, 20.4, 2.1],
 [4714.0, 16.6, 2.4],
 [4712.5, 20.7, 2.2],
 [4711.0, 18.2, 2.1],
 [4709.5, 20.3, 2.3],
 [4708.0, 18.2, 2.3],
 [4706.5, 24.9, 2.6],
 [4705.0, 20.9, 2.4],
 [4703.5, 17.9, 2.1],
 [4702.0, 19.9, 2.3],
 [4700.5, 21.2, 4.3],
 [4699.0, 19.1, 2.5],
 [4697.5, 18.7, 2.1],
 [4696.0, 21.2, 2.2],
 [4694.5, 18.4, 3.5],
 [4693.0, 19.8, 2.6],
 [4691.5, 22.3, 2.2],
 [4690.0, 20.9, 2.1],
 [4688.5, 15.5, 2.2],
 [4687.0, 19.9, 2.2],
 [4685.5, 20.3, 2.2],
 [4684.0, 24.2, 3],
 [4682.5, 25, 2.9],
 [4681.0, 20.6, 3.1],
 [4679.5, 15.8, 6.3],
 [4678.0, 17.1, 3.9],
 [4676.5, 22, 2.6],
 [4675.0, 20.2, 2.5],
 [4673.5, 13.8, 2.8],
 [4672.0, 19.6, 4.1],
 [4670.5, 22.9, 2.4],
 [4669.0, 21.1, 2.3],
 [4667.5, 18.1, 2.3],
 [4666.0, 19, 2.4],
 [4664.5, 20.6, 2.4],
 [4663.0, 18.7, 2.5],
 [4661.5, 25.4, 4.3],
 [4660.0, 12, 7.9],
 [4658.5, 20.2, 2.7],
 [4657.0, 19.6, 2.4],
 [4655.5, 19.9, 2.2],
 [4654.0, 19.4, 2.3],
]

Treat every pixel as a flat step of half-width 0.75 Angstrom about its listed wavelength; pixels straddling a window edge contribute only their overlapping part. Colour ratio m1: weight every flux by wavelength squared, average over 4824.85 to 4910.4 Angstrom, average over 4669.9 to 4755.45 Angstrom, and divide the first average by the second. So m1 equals 1.13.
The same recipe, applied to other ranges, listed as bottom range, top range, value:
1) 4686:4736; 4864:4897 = 1.14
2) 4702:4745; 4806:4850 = 1.16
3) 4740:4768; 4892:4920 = 1.09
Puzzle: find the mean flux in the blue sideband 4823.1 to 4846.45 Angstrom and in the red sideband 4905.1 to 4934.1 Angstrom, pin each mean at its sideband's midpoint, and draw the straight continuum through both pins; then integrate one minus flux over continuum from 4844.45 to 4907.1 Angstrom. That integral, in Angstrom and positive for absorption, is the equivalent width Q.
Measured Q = 5.6 Angstrom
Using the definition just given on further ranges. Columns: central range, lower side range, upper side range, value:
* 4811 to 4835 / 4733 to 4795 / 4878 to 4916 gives -2.4 Angstrom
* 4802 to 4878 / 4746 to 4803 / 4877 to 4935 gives 3.3 Angstrom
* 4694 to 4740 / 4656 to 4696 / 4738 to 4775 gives 1.2 Angstrom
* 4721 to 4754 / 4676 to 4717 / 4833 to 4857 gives -1.9 Angstrom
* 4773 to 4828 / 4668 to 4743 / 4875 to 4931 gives -4.2 Angstrom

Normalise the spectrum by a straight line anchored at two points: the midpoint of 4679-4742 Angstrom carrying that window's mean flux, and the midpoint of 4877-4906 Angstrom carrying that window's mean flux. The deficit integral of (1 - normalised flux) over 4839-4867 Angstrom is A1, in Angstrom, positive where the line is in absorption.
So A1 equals 2.8 Angstrom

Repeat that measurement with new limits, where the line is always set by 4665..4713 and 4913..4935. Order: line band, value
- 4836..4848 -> 0.44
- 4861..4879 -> 1.63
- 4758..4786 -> -2.33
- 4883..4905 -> -0.34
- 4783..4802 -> -1.76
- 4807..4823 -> -0.47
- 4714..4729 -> -0.33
